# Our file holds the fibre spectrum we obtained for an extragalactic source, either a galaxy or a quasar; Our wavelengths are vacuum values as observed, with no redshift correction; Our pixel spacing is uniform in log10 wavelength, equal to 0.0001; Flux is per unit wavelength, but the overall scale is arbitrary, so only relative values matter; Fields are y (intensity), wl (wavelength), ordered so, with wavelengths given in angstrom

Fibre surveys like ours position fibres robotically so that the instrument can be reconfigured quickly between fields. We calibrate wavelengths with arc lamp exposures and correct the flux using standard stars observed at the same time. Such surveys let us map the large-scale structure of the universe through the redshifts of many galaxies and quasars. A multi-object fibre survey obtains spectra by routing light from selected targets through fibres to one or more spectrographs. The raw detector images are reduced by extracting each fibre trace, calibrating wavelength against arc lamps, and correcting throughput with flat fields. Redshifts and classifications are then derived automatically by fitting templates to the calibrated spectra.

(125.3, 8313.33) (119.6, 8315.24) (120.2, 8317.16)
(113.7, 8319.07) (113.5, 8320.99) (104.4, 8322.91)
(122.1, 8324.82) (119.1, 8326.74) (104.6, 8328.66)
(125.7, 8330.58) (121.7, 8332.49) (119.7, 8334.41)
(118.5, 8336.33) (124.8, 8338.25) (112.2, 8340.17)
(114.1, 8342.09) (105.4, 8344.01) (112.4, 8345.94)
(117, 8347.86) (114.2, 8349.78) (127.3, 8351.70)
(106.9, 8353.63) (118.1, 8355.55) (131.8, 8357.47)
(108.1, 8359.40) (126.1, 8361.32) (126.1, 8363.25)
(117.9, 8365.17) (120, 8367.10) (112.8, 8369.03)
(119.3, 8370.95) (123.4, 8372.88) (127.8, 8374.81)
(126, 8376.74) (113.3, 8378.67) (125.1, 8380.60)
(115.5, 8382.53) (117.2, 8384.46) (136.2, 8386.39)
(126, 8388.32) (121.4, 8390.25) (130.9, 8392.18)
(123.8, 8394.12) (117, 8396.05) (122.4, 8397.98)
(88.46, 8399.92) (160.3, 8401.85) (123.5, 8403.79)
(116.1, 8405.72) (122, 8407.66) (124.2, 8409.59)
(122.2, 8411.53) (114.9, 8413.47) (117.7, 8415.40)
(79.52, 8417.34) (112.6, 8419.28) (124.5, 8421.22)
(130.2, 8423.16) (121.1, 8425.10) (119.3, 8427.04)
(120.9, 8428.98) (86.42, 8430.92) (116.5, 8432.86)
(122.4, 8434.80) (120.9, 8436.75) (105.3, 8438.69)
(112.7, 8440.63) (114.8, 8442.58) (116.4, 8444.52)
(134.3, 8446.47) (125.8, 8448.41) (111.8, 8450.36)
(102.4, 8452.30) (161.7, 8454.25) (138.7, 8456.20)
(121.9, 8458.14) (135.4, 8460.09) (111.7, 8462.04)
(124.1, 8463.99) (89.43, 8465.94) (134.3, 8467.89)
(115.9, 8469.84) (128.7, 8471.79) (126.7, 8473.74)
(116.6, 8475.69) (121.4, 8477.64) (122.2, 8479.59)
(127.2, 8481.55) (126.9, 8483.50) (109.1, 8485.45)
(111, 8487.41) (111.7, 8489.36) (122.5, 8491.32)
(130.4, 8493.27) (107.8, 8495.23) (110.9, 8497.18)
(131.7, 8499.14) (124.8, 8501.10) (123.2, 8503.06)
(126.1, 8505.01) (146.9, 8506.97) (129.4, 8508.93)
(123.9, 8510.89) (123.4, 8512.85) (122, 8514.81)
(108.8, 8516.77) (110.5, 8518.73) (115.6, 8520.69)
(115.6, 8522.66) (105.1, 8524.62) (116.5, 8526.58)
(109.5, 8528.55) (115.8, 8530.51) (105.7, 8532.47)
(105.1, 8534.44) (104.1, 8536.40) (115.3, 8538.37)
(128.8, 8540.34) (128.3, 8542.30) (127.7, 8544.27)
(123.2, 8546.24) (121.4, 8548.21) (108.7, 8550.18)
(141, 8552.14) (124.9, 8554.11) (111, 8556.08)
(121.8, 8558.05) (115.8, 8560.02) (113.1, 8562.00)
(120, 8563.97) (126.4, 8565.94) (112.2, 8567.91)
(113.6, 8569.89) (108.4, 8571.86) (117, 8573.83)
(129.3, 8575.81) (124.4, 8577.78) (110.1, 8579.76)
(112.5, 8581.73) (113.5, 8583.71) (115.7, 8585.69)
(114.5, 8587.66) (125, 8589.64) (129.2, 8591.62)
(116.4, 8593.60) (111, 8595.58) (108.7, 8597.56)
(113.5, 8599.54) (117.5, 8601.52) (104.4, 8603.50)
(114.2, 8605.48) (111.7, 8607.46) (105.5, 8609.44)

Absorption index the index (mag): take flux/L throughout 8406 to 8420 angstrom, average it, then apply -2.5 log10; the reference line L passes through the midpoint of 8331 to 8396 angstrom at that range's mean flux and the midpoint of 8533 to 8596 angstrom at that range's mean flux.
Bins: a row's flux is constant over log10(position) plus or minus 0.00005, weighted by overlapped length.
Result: 0.06 mag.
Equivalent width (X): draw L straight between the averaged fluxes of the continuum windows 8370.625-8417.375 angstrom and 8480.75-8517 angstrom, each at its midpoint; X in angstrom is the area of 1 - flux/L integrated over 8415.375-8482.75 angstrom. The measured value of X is 1.44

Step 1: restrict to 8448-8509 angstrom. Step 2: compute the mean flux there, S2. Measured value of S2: 123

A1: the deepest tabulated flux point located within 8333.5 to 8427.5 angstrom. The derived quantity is 79.52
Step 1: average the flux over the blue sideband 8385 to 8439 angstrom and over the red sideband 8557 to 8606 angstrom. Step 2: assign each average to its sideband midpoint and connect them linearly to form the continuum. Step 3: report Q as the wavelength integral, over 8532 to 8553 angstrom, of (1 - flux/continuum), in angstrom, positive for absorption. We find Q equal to -0.41 angstrom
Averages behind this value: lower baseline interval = 119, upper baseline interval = 116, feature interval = 119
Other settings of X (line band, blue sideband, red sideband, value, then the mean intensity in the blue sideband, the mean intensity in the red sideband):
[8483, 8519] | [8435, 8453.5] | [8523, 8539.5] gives -2.8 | 117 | 110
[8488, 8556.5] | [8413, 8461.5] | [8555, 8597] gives -1.0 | 119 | 117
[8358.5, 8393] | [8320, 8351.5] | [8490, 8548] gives -1.5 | 116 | 119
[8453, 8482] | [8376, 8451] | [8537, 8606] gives -1.5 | 119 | 118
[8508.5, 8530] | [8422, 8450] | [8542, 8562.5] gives 0.8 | 118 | 121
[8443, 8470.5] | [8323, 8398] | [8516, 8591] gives -1.1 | 120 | 117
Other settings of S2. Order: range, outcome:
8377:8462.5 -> 120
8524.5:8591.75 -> 118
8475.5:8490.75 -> 118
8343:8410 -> 121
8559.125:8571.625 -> 116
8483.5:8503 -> 118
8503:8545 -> 118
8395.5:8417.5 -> 119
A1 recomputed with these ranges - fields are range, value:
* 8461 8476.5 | 89.43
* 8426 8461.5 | 86.42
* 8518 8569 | 104.1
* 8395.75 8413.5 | 88.46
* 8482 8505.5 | 107.8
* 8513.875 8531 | 105.1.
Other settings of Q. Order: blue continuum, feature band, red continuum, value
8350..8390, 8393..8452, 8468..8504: 1.7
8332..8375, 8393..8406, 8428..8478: -0.3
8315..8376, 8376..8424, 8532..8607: -1.1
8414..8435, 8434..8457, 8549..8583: -1.6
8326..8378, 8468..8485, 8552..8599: -0.8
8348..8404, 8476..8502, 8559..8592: -0.1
